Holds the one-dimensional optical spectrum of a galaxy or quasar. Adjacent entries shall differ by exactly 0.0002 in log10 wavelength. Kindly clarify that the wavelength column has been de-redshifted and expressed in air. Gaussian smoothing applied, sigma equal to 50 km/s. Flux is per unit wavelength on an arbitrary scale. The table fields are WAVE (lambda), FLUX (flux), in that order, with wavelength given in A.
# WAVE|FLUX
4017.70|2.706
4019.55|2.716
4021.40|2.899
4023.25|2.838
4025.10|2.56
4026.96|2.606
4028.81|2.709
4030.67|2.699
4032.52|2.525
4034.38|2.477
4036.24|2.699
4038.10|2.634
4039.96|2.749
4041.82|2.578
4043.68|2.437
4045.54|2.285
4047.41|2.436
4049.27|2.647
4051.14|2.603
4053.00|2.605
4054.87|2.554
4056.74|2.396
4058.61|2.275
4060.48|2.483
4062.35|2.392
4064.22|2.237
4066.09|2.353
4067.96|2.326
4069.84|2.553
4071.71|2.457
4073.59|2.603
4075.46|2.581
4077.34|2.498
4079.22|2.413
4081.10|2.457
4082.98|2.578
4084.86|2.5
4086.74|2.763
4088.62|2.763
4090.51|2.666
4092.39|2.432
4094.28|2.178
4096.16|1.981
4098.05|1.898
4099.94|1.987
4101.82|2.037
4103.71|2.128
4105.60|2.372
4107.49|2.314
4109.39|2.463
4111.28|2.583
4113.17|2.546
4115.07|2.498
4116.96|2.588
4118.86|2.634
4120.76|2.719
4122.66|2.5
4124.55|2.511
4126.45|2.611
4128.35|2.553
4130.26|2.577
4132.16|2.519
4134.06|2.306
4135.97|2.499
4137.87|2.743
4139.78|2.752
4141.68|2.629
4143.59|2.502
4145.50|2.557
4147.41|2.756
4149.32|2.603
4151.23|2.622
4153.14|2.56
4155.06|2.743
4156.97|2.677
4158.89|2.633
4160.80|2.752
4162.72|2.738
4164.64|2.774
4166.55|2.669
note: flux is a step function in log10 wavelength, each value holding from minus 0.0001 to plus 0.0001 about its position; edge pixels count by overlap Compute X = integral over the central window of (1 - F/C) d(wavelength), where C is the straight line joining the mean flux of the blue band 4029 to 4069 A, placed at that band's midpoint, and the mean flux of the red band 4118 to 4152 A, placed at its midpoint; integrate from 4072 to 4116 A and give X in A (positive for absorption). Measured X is 2.5 A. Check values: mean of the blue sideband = 2.5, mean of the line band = 2.4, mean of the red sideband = 2.59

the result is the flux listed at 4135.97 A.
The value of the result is 2.499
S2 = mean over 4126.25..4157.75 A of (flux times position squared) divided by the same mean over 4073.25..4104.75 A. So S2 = 1.12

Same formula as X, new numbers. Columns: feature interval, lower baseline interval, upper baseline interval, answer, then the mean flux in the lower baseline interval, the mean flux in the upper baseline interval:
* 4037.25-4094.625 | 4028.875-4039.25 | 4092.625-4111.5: -2.1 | 2.62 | 2.19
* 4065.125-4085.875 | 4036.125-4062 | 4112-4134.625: 0.4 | 2.52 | 2.55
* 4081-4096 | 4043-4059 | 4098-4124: -0.6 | 2.48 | 2.4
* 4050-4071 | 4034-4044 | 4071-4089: 1.2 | 2.61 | 2.56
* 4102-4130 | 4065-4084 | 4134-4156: 0.8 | 2.48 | 2.62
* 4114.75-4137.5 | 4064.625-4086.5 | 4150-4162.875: 0.4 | 2.49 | 2.67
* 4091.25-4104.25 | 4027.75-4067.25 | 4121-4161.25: 2.3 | 2.51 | 2.6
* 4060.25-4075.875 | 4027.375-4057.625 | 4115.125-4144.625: 0.8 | 2.57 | 2.57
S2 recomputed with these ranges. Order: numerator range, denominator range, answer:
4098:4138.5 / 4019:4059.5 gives 0.98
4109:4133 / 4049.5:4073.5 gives 1.08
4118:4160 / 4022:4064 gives 1.07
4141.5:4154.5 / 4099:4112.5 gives 1.17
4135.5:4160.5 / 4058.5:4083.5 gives 1.12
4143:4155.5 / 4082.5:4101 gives 1.14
